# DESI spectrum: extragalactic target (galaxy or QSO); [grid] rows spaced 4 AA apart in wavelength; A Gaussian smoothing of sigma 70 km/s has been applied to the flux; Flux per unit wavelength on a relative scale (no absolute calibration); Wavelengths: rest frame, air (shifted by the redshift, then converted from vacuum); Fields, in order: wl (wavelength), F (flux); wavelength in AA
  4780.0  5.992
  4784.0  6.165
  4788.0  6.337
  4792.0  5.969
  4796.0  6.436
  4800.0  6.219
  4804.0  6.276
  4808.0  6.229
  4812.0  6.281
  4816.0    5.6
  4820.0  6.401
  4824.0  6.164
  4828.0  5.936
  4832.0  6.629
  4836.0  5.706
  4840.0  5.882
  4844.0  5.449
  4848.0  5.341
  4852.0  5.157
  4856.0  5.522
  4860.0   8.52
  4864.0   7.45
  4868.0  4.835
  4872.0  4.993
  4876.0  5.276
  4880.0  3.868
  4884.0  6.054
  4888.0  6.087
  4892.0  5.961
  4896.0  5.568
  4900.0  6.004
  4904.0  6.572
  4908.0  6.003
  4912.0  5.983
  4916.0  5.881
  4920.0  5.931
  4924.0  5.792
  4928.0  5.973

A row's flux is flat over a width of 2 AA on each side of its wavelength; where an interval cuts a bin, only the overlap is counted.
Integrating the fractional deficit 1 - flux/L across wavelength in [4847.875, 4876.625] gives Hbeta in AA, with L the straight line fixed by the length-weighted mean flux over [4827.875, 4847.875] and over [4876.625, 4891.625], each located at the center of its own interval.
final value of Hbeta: -1.7 AA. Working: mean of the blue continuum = 5.86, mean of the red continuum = 5.4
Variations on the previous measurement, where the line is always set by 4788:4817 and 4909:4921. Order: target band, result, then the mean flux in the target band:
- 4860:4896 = 1.7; 5.73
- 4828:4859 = 1.6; 5.78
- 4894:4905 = -0.1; 6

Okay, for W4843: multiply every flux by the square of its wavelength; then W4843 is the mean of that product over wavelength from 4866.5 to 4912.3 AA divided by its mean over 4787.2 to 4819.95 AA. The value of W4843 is 0.9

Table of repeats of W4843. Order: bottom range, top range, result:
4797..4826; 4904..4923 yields 1.01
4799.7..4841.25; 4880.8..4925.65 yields 1.00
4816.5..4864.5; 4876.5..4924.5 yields 0.97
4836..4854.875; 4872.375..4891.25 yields 0.99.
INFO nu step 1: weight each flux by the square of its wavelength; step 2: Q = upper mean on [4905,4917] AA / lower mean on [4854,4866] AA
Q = 0.86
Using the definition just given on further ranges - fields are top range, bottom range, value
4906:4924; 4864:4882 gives 1.20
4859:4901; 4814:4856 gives 1.02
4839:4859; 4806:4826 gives 0.93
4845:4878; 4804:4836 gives 0.97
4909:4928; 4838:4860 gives 1.06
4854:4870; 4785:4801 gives 1.09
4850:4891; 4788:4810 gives 0.95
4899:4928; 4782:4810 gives 1.01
